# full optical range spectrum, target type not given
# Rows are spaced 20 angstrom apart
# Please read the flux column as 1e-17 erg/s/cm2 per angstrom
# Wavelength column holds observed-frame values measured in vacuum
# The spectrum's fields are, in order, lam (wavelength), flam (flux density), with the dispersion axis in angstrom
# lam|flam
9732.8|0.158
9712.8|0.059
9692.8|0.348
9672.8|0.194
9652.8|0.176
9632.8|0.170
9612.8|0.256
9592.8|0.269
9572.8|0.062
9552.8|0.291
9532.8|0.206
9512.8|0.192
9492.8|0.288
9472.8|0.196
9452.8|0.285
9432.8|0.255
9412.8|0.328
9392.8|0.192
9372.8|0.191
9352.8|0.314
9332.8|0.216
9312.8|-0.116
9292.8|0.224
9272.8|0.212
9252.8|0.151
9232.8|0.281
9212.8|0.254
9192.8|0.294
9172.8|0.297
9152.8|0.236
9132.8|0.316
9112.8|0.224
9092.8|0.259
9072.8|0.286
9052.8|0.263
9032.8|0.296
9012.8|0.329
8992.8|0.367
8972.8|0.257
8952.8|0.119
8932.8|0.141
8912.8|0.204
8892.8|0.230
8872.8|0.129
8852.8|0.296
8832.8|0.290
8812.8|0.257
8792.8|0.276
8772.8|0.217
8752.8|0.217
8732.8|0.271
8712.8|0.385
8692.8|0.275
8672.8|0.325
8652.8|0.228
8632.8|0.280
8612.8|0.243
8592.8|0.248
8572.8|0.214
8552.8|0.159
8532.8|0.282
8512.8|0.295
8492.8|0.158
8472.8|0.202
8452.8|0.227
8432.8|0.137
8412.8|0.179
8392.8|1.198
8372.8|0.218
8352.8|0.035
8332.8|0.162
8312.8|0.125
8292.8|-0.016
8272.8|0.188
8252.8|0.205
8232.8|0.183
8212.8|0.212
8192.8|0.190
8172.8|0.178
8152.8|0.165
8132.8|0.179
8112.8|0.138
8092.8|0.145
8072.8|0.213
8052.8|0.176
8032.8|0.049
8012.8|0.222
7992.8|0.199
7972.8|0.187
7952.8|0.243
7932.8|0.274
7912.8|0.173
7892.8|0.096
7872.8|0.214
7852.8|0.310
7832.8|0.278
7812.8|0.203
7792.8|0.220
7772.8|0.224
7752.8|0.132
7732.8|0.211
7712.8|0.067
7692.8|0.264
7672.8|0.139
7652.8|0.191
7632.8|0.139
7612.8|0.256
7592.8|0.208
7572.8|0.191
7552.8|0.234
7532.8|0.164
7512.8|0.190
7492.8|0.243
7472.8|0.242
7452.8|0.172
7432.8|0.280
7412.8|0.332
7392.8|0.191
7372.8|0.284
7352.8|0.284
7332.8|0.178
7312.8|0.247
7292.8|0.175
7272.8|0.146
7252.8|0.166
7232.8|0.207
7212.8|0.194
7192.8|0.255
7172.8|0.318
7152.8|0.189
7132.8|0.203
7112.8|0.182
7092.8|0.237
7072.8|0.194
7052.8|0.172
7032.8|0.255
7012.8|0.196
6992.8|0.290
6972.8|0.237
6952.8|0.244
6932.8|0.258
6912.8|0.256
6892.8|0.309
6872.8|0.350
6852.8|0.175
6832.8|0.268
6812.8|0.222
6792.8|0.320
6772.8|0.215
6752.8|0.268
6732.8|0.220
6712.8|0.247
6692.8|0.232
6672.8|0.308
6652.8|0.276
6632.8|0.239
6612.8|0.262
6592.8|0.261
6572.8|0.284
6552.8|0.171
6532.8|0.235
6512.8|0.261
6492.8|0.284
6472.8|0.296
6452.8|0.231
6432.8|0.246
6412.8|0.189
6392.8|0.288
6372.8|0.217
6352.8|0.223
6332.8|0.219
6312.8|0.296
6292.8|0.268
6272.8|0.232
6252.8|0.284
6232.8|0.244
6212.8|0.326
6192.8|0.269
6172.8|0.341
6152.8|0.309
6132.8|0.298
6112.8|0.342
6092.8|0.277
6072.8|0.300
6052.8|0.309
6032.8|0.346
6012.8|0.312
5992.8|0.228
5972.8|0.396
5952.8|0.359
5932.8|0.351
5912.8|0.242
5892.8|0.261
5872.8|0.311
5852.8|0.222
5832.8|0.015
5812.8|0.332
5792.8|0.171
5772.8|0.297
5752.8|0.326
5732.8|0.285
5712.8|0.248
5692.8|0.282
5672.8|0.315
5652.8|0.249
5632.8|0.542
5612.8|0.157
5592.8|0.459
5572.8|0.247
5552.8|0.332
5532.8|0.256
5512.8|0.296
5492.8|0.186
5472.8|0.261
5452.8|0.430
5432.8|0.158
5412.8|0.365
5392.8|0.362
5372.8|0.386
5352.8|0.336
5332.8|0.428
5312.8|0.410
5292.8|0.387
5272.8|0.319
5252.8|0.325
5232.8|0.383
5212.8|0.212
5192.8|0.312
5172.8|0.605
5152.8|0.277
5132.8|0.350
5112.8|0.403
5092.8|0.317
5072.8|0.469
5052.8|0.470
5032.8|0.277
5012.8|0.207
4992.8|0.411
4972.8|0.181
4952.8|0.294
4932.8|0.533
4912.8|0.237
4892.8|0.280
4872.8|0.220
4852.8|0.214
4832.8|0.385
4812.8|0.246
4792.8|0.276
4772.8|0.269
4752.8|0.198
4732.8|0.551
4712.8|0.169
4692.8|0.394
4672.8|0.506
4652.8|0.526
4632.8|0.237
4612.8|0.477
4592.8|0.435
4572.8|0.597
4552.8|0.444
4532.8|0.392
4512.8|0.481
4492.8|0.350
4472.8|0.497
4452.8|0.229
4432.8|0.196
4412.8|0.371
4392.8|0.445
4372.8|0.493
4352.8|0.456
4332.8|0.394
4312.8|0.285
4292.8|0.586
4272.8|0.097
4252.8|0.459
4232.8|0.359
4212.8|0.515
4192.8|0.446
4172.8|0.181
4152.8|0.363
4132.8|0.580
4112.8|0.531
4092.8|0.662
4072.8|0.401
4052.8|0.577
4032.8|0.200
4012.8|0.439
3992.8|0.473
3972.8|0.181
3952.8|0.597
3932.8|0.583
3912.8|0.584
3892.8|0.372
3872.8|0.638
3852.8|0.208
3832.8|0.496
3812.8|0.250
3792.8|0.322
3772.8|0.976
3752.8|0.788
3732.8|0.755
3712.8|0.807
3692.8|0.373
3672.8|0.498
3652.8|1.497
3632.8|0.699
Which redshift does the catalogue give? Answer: 1.25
